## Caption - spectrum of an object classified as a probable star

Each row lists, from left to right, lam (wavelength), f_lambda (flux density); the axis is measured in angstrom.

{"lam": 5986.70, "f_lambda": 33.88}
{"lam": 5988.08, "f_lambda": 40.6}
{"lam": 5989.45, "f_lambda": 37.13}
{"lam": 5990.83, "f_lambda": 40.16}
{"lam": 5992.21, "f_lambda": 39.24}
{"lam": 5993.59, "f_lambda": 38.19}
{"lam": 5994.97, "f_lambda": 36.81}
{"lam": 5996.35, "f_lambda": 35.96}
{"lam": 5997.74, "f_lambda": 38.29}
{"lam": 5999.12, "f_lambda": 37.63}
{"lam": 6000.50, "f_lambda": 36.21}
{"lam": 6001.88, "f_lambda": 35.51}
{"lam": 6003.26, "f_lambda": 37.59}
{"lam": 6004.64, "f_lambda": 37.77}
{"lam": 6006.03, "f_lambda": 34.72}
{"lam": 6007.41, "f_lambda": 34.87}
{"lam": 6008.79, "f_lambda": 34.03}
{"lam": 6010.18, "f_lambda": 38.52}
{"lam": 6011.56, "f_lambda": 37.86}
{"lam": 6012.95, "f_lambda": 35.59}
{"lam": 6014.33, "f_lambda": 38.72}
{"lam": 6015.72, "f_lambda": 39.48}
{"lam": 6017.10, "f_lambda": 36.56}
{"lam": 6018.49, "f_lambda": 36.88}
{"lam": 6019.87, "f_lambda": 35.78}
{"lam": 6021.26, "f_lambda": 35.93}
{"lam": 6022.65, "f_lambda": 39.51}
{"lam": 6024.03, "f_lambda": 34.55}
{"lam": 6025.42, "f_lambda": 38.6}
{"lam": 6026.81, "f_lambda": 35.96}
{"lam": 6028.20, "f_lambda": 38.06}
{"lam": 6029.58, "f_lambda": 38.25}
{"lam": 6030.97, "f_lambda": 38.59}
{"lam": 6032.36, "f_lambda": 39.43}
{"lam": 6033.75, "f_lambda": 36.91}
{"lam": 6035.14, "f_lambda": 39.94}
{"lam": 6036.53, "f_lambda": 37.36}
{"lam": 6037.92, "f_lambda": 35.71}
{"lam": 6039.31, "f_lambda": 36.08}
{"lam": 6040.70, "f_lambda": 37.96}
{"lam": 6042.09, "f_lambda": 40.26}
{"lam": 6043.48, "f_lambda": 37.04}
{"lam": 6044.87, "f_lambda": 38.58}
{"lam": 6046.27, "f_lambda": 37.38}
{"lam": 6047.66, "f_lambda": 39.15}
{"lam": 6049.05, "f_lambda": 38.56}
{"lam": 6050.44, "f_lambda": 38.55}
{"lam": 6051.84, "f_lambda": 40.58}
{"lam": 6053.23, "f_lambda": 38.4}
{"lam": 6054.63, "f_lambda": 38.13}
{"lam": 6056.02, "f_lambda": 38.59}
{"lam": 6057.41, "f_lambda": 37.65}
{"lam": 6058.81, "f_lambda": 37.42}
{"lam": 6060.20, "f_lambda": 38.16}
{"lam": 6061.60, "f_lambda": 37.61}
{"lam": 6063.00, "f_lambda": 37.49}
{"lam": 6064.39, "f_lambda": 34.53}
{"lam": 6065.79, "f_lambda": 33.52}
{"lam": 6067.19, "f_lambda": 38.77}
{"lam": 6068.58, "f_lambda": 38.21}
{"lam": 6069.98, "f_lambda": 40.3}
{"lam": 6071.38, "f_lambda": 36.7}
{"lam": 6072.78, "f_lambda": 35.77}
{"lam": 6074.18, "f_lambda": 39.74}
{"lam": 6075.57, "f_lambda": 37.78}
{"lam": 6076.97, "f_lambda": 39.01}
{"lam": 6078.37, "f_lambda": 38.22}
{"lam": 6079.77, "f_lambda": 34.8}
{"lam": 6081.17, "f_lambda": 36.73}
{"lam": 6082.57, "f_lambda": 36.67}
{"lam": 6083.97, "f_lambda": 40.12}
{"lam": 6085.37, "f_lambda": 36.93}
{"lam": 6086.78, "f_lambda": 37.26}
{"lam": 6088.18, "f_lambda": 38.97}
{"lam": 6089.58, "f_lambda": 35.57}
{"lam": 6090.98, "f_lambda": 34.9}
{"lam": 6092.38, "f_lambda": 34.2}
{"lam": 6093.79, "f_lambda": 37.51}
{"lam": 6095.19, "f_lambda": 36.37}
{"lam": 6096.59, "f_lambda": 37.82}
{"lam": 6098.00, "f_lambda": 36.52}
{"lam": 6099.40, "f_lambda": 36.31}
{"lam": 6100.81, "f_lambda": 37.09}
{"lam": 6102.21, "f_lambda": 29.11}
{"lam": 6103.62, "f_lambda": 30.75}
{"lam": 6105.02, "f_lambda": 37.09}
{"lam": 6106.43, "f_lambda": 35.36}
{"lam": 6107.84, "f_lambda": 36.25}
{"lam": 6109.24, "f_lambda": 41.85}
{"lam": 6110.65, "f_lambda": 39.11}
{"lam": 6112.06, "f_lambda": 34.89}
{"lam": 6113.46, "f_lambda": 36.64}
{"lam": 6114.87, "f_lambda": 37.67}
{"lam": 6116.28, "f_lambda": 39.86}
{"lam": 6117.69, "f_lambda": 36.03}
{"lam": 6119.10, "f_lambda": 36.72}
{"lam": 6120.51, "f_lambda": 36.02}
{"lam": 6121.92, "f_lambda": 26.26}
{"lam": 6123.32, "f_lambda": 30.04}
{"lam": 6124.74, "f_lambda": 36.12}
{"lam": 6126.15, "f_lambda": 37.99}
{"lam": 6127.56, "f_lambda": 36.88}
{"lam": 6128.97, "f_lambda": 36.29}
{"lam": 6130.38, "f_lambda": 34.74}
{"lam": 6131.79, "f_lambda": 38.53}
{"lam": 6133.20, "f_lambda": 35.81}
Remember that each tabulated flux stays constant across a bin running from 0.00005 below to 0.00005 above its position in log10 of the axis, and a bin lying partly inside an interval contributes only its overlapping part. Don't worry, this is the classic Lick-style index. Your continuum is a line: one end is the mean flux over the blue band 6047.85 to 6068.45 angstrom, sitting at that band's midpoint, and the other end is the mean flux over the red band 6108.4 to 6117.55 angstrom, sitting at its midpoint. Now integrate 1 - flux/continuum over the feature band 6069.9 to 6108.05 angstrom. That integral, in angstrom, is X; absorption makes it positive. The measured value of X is 1.5 angstrom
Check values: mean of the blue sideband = 37.8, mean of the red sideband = 38.2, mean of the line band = 36.5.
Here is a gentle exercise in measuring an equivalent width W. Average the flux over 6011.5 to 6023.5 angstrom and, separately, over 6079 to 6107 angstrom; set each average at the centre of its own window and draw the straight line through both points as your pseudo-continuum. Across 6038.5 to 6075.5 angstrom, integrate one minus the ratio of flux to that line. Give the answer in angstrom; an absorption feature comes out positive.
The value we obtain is -1.3 angstrom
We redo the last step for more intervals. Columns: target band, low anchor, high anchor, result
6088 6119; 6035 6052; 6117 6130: -0.67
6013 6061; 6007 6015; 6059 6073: -1.28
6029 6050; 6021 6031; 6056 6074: -0.39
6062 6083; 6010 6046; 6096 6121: -0.17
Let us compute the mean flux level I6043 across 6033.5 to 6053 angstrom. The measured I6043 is 38.2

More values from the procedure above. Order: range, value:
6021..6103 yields 37.4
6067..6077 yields 38.2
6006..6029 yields 36.9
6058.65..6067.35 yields 36.6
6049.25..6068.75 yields 37.7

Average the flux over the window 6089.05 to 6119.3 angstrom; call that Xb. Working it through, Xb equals 36.2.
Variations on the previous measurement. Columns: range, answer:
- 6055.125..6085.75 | 37.5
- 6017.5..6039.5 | 37.4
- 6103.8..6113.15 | 37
